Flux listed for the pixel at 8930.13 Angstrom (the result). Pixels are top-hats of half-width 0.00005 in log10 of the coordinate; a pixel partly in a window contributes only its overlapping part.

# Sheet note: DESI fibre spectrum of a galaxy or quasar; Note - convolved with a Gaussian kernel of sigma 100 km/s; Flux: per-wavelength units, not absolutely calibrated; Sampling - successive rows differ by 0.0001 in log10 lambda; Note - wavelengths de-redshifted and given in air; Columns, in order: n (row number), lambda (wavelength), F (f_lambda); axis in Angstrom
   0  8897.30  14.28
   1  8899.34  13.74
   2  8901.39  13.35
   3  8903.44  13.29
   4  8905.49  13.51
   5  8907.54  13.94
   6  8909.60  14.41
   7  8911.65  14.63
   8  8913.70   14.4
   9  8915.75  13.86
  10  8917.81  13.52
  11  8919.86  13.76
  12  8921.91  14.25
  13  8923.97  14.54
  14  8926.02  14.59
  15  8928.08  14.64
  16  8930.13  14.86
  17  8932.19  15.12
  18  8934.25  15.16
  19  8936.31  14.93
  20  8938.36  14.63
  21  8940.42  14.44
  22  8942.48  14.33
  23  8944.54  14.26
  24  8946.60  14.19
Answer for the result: 14.86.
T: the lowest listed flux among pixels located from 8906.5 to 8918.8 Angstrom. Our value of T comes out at 13.52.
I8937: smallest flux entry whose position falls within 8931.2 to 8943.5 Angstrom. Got 14.33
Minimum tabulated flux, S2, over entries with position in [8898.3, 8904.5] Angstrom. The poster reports 13.29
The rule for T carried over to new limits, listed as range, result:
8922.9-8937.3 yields 14.54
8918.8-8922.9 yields 13.76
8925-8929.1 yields 14.59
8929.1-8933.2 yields 14.86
